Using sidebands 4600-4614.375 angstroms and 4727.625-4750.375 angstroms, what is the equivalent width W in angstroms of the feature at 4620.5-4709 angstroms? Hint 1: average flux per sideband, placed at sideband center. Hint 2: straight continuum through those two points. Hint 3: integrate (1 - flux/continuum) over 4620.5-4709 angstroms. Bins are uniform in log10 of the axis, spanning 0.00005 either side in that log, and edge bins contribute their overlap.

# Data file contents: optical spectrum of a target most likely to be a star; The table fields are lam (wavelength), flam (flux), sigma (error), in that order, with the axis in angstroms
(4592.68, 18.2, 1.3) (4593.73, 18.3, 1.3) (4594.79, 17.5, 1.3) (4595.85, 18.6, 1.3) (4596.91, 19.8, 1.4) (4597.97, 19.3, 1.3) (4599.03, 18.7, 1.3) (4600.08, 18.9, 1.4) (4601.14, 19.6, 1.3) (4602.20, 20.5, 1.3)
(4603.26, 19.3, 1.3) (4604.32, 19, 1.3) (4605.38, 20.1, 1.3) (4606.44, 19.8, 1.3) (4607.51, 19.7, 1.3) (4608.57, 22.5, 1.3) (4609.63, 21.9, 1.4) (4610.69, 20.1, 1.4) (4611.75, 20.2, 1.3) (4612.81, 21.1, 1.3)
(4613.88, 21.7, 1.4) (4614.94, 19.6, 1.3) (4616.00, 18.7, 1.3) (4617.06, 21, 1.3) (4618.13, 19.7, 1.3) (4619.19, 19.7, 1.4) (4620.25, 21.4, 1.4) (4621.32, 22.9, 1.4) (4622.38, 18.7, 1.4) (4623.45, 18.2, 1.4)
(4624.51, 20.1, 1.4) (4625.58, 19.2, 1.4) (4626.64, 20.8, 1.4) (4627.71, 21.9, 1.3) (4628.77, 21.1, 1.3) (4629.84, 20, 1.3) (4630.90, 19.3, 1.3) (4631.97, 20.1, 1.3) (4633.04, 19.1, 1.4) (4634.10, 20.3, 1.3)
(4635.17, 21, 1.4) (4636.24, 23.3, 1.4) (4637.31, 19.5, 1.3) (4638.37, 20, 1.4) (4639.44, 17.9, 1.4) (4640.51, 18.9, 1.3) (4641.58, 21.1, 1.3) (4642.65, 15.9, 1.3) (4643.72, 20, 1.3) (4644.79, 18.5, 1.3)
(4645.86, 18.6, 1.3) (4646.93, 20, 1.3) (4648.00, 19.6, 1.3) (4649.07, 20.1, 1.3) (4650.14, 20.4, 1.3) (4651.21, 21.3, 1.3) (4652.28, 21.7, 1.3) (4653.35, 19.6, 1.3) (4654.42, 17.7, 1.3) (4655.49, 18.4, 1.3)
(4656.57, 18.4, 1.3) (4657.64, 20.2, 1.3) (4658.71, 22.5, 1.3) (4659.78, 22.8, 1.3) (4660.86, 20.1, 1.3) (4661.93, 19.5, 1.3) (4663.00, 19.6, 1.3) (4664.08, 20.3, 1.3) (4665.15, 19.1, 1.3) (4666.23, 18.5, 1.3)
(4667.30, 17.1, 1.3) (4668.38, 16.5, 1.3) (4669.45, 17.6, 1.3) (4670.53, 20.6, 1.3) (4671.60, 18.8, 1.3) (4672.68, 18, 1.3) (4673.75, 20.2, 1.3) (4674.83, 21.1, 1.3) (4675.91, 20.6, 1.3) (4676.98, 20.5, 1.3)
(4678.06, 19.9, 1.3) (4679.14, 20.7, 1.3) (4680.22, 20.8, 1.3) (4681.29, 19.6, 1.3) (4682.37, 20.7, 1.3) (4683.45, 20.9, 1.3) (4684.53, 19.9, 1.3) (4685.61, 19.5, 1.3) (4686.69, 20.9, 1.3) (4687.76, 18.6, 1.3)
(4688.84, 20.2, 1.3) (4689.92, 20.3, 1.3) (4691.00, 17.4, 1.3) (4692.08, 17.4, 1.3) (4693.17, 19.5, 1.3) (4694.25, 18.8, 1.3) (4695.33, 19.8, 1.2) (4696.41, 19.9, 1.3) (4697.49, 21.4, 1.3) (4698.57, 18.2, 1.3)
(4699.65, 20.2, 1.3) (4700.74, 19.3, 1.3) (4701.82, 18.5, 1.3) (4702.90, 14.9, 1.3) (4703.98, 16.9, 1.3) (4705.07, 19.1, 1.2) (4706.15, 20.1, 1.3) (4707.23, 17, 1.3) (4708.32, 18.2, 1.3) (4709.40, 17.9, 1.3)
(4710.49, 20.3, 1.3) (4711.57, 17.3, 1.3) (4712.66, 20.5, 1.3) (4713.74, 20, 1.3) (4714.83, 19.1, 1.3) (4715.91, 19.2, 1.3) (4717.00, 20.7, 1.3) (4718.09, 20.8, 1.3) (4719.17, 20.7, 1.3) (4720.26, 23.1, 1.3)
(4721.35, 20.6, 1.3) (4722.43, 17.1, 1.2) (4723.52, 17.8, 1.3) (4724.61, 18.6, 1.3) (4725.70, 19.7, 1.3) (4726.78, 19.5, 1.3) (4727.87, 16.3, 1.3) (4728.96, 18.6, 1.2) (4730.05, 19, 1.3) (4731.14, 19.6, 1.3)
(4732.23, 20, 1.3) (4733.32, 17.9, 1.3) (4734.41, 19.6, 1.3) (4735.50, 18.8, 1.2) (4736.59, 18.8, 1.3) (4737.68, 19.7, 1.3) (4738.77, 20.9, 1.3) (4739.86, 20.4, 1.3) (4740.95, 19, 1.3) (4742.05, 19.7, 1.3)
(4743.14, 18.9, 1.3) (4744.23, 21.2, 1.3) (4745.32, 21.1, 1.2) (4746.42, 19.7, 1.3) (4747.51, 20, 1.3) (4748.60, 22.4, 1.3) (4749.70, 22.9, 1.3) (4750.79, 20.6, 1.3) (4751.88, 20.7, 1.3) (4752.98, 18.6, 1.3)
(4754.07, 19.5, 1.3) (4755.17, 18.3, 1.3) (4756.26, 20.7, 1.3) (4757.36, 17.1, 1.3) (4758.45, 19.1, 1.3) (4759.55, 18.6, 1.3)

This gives 2.3 angstroms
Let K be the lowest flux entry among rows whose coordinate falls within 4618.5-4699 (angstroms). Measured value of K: 15.9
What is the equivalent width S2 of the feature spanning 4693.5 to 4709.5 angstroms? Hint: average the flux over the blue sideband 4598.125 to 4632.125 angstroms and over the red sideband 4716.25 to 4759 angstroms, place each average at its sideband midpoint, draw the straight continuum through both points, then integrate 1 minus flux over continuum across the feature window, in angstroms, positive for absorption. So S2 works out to 0.9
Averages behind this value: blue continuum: 20.2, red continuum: 19.7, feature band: 18.7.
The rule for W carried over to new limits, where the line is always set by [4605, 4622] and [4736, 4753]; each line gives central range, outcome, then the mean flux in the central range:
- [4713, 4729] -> 0.7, 19.5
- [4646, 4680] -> 1.3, 19.7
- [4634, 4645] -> 0.5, 19.7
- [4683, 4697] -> 0.7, 19.5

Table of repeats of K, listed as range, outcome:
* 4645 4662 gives 17.7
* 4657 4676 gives 16.5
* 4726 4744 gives 16.3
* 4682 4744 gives 14.9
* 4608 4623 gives 18.7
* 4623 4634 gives 18.2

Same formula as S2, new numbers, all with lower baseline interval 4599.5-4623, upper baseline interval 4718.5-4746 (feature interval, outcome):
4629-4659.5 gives 0.4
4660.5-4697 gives 0.6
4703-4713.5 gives 0.6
